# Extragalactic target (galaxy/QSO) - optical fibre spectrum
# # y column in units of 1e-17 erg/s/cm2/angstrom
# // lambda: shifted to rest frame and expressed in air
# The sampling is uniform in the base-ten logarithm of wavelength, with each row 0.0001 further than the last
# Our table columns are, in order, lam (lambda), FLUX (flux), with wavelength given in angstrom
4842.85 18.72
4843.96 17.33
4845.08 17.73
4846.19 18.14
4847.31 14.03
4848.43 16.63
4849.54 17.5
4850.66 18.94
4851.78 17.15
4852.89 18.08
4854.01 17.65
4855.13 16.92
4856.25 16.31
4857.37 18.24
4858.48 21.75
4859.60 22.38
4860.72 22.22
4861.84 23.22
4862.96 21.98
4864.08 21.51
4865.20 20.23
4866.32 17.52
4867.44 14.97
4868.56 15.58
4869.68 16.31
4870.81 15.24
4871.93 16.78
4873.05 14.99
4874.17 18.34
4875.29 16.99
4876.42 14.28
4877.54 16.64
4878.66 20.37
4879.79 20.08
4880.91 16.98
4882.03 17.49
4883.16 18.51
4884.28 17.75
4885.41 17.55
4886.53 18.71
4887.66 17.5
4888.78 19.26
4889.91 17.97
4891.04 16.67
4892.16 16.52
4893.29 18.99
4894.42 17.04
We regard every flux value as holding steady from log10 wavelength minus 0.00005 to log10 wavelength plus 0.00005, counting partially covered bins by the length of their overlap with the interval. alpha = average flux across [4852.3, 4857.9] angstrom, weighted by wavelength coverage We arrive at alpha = 17.4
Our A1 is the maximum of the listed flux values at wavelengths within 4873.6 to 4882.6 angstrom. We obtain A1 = 20.37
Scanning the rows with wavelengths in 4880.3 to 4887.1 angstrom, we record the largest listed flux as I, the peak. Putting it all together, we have 18.71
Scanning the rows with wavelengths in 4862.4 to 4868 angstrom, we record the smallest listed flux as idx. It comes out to 14.97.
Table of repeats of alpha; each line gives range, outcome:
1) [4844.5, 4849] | 16.6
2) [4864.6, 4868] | 17.6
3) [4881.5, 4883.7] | 18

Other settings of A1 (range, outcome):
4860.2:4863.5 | 23.22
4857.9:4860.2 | 22.38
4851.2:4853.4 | 18.08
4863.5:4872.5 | 21.51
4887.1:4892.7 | 19.26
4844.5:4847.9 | 18.14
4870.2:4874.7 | 18.34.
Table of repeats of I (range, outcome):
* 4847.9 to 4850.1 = 17.5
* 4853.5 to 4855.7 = 17.65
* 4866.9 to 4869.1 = 15.58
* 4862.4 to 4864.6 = 21.98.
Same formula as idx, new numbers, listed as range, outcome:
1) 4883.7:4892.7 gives 16.52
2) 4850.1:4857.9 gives 16.31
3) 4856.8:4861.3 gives 18.24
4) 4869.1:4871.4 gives 15.24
